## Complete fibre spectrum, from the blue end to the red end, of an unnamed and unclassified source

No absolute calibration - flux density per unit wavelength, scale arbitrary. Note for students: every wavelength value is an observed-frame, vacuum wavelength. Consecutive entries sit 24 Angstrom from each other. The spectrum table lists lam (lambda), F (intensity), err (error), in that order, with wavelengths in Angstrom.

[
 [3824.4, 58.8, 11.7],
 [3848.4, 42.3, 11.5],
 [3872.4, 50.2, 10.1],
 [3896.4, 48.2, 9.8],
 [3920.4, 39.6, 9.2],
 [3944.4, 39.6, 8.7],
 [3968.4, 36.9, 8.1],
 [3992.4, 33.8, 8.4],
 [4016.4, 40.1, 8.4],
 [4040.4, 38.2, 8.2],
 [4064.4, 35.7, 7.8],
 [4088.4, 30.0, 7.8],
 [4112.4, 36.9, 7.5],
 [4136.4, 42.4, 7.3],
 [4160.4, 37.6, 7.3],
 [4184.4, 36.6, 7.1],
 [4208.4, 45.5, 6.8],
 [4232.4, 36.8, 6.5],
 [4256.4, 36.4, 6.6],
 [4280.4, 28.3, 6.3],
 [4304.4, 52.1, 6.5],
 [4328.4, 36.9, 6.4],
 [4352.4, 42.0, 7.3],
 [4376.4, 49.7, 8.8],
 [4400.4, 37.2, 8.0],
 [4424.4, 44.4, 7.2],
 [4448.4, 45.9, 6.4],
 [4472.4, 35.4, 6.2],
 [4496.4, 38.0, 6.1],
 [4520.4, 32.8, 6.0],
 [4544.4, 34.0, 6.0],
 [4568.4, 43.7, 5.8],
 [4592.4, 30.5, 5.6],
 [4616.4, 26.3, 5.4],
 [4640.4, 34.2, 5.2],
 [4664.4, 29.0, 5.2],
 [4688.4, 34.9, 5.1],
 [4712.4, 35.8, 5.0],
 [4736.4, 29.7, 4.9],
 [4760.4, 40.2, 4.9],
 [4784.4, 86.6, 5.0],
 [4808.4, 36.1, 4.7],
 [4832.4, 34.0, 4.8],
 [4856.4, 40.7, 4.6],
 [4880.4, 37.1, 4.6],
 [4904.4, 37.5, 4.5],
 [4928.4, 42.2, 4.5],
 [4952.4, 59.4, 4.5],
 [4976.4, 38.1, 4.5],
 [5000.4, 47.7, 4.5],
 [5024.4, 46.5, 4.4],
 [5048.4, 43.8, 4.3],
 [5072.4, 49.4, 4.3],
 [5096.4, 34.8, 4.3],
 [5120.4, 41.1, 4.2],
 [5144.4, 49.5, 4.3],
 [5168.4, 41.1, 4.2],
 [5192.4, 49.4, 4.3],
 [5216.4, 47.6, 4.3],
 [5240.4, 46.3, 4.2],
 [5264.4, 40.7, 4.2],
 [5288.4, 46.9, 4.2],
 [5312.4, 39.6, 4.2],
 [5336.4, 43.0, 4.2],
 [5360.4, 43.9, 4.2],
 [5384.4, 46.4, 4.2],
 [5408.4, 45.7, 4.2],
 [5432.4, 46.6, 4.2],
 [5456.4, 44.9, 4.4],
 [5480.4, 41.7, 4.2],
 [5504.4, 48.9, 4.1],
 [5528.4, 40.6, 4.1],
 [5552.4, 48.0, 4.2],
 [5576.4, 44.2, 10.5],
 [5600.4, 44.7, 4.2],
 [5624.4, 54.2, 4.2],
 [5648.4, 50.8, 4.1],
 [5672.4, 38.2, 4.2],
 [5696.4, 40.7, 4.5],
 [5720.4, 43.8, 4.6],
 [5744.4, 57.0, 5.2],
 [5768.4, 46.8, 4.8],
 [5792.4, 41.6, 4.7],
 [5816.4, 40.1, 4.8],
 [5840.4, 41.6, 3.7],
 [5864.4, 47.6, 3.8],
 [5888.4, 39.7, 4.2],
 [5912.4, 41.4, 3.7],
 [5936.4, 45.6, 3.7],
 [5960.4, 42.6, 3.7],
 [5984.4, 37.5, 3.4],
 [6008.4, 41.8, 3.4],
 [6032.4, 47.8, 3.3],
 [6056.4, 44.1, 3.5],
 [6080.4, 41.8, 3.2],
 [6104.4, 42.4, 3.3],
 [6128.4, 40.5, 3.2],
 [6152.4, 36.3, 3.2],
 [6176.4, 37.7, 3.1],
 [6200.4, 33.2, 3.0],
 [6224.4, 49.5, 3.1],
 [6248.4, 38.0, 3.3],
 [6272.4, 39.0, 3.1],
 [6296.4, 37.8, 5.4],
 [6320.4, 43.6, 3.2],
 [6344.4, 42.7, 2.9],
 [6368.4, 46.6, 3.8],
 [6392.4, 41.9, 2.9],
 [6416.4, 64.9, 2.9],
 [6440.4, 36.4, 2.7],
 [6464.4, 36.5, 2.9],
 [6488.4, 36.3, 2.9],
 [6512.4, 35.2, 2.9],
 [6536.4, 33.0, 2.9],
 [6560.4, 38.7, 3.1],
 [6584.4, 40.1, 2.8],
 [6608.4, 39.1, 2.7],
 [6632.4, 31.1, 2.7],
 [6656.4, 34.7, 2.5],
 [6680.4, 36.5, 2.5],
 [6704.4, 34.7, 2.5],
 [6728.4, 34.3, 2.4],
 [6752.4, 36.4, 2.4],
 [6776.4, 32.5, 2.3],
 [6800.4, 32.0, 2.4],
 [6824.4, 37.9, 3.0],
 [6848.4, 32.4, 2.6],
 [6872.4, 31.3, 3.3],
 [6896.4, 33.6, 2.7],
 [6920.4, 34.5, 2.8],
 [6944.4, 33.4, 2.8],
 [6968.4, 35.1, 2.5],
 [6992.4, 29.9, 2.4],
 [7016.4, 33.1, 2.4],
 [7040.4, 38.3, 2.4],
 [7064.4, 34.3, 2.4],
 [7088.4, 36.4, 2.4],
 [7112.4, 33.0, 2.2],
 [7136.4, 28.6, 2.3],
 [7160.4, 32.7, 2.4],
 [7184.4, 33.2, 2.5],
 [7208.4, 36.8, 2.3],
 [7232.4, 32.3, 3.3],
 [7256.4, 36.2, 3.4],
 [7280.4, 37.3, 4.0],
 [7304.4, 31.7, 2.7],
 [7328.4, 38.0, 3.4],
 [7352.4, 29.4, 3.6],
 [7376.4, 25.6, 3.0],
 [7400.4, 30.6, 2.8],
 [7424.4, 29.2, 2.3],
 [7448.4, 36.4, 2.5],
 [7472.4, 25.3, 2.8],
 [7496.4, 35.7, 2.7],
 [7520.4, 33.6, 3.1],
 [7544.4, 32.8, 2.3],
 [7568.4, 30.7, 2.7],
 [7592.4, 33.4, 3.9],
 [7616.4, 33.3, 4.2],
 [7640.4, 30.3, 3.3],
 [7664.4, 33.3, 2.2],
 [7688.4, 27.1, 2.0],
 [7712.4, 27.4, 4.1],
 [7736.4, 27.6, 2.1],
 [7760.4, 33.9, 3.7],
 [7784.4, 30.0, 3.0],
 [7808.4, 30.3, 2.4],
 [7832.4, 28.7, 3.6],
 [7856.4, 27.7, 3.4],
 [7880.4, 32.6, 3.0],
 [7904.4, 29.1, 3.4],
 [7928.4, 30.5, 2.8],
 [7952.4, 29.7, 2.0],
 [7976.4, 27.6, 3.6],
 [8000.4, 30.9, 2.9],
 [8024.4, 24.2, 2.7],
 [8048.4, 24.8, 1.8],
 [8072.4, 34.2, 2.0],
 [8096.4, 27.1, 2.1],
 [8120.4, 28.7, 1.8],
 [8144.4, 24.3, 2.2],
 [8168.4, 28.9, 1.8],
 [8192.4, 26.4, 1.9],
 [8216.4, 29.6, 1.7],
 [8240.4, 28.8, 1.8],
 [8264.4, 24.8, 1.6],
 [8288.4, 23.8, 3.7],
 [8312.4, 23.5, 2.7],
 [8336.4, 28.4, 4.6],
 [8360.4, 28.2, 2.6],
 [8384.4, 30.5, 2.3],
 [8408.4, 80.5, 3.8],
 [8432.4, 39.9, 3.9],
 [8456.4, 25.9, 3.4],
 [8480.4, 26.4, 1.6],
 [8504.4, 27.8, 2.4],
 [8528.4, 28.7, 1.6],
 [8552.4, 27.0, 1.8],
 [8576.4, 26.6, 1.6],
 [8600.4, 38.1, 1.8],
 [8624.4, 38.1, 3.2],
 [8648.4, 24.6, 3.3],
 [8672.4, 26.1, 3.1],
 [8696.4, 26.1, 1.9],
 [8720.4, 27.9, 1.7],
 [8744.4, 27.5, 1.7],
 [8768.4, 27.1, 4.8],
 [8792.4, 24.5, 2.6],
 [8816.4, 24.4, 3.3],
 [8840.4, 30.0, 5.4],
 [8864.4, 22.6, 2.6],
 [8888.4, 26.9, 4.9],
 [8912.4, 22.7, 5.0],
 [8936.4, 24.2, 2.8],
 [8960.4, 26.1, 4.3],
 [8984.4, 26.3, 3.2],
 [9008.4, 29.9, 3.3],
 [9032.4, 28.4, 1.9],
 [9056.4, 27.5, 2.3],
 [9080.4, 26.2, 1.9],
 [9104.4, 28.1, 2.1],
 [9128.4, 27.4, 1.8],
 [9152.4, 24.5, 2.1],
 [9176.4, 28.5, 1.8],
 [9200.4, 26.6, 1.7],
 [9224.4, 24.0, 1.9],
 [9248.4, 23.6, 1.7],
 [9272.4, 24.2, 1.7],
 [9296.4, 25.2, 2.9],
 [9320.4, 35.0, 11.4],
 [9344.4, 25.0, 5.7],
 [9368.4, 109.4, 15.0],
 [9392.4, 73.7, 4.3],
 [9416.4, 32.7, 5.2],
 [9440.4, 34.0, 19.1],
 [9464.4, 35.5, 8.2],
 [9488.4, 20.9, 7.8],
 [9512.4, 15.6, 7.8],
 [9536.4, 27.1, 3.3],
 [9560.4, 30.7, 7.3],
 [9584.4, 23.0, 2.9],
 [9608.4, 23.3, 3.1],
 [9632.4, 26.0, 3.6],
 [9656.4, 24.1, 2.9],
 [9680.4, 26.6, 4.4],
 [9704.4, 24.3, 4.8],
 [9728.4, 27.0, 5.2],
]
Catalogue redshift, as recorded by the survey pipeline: 0.28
